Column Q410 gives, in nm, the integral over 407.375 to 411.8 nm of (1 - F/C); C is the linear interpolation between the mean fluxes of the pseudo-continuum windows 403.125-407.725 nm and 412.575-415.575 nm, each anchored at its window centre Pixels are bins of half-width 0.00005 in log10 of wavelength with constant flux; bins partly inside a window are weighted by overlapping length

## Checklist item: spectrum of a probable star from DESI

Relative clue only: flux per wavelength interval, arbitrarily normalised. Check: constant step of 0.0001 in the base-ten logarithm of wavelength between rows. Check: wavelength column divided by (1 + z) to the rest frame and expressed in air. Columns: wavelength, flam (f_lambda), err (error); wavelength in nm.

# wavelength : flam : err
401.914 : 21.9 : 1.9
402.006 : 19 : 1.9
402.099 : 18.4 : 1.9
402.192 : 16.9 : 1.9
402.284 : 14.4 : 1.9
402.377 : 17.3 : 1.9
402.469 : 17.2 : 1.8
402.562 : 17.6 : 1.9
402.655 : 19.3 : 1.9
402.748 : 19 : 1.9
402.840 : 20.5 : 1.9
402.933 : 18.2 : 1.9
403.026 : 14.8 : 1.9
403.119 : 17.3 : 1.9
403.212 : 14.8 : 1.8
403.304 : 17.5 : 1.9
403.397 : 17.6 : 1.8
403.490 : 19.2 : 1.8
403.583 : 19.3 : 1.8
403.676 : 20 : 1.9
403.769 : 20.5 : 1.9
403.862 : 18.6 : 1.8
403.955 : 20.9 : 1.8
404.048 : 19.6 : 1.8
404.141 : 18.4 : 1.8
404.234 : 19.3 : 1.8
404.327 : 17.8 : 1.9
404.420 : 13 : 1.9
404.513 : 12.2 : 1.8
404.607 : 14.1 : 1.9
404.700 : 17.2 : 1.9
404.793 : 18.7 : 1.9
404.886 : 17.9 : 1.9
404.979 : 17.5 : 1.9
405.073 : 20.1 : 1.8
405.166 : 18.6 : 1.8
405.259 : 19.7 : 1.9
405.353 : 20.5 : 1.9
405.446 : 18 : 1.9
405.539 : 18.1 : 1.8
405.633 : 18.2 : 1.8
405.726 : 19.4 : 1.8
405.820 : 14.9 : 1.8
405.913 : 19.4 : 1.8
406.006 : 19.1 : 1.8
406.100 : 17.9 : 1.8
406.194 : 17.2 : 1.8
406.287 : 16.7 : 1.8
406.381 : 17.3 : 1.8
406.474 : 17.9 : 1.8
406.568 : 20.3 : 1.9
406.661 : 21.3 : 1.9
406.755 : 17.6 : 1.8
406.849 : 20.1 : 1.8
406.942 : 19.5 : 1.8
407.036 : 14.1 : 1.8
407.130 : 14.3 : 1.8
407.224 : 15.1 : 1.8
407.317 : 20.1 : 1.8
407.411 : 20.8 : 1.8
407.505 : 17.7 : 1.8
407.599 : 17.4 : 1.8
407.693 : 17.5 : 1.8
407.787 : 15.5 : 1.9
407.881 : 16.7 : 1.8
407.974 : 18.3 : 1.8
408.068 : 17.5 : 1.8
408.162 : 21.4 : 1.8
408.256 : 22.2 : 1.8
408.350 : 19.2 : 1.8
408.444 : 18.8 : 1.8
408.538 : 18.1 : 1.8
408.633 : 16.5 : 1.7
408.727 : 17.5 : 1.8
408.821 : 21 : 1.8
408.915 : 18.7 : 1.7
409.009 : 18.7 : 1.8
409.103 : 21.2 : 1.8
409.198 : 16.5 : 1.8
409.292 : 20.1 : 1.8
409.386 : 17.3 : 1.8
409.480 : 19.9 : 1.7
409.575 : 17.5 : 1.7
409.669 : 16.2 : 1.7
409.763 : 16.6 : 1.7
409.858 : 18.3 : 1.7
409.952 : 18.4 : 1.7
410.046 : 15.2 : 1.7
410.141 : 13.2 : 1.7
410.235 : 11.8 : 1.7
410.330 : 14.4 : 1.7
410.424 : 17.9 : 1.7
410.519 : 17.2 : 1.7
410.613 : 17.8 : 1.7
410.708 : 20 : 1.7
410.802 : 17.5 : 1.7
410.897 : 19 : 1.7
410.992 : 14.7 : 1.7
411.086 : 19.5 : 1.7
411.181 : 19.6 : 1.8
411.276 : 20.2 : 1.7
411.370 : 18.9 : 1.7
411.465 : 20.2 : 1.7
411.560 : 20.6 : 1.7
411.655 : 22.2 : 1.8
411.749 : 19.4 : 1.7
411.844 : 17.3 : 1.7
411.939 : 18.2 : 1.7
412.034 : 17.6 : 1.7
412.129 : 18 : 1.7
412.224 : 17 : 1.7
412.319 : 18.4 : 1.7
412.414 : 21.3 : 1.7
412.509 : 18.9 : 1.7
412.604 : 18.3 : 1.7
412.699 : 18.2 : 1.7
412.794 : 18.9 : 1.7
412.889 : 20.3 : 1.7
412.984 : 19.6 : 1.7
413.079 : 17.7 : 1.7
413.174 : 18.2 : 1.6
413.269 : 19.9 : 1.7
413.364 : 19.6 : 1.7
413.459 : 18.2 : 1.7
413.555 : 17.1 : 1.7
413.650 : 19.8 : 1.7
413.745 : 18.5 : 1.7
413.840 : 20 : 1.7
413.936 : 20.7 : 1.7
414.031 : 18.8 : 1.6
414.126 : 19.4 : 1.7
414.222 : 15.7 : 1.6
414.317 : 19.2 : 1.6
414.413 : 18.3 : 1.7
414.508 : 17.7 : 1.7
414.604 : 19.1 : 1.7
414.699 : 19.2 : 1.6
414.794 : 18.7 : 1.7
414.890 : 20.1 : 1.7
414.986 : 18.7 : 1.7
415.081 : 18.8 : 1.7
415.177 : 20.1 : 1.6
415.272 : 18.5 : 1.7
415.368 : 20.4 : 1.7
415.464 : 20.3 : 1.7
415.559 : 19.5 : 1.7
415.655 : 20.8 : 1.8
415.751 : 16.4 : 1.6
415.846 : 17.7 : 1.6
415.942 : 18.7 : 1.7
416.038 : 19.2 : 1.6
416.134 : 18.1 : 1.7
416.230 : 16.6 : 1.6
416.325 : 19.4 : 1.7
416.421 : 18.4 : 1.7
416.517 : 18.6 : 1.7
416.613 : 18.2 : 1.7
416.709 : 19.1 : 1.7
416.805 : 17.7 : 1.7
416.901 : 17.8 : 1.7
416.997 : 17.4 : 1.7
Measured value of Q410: 0.07 nm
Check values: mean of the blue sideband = 18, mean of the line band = 18.2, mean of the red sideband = 19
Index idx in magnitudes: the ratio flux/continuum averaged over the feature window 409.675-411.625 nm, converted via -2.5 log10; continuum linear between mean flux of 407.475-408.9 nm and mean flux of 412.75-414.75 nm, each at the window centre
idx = 0.06 mag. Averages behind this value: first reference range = 18.4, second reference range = 18.9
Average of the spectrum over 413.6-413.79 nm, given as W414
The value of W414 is 19.2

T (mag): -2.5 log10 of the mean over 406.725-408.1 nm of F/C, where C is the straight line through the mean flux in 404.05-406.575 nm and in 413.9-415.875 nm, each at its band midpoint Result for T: 0.03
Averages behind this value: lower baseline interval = 17.7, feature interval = 17.5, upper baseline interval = 19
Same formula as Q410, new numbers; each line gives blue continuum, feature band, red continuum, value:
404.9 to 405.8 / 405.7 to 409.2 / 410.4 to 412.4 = 0.08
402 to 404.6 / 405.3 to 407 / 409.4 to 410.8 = -0.11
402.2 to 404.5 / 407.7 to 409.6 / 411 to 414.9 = -0.01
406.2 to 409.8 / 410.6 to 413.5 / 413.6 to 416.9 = -0.05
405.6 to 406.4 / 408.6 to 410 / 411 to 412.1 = 0.03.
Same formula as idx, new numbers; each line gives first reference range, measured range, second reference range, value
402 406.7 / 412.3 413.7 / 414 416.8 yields -0.02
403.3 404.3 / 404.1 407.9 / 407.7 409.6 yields 0.07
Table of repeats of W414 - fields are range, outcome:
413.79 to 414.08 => 19.8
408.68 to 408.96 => 19.1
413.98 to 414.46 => 18.3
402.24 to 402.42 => 15.8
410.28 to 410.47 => 16.1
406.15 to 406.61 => 17.9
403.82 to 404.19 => 19.4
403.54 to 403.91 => 19.6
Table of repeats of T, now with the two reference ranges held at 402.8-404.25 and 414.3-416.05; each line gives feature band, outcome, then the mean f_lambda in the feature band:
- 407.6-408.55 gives 0.01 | 18.5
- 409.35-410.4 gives 0.15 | 16.3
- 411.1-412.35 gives -0.01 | 19.1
